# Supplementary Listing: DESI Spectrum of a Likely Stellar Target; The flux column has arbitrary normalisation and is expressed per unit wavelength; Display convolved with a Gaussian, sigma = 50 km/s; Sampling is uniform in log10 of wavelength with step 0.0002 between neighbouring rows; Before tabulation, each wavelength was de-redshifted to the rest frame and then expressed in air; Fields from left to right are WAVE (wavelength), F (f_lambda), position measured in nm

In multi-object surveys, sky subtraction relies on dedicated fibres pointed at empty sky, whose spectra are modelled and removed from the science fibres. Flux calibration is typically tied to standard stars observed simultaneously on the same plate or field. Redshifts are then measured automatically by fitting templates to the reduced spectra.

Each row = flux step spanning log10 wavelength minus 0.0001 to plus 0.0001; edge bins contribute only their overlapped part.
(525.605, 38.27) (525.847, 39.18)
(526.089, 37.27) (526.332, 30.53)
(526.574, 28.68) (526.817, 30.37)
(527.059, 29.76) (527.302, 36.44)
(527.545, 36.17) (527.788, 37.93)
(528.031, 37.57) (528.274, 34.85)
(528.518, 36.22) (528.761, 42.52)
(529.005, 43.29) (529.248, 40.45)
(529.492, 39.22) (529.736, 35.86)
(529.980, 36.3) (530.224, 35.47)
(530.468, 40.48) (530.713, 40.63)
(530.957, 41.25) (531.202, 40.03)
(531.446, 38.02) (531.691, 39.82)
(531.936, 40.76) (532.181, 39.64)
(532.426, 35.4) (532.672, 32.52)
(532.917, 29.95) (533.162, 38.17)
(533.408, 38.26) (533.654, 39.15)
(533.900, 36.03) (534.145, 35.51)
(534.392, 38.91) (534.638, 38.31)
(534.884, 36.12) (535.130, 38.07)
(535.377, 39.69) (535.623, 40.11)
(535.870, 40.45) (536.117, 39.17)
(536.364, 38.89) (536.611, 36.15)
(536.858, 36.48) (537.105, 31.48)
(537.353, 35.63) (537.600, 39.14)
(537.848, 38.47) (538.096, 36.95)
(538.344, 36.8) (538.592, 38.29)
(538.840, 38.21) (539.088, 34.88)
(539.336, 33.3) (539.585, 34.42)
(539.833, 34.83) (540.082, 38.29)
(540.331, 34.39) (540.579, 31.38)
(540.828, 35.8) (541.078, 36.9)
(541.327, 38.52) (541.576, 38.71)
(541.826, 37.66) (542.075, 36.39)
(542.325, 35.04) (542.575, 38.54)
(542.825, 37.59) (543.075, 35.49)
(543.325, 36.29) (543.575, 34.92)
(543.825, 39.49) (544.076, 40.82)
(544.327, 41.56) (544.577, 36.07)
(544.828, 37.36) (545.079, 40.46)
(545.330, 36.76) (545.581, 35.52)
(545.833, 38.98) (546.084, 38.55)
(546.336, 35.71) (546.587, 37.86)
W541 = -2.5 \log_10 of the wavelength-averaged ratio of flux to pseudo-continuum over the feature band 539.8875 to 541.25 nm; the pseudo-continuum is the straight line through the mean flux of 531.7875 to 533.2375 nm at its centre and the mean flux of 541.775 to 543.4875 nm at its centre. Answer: 0.03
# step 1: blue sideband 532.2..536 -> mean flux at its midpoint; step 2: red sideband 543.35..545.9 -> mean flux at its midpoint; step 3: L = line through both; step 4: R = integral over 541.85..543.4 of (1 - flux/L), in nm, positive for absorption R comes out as 0.053 nm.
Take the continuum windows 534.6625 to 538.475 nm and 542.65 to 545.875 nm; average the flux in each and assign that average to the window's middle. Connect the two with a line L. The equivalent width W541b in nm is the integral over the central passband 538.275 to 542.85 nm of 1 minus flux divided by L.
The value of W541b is 0.17 nm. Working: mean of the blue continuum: 37.6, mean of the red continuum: 37.8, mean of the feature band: 36.3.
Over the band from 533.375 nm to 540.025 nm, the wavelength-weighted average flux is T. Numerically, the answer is 37.2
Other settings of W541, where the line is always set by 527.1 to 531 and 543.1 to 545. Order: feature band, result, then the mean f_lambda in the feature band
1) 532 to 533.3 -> 0.08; 35.4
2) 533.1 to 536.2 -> -0.01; 38.3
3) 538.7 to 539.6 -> 0.08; 35.4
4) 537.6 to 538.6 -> 0.01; 37.7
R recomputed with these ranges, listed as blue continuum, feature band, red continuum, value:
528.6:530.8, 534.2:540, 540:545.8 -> 0.14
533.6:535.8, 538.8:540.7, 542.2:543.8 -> 0.12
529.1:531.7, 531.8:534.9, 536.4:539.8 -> 0.08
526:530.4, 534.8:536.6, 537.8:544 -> -0.12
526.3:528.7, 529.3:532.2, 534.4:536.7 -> -0.24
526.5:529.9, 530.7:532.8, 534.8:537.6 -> -0.09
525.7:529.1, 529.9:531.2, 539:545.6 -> -0.11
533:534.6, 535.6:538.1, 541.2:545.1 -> 0.01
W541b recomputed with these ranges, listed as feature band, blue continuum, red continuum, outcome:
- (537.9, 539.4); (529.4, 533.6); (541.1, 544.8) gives 0.04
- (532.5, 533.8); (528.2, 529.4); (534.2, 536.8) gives 0.11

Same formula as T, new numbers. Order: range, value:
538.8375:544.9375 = 36.6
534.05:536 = 38.4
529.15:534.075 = 37.8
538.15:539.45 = 36.4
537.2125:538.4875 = 37.3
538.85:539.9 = 34.8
